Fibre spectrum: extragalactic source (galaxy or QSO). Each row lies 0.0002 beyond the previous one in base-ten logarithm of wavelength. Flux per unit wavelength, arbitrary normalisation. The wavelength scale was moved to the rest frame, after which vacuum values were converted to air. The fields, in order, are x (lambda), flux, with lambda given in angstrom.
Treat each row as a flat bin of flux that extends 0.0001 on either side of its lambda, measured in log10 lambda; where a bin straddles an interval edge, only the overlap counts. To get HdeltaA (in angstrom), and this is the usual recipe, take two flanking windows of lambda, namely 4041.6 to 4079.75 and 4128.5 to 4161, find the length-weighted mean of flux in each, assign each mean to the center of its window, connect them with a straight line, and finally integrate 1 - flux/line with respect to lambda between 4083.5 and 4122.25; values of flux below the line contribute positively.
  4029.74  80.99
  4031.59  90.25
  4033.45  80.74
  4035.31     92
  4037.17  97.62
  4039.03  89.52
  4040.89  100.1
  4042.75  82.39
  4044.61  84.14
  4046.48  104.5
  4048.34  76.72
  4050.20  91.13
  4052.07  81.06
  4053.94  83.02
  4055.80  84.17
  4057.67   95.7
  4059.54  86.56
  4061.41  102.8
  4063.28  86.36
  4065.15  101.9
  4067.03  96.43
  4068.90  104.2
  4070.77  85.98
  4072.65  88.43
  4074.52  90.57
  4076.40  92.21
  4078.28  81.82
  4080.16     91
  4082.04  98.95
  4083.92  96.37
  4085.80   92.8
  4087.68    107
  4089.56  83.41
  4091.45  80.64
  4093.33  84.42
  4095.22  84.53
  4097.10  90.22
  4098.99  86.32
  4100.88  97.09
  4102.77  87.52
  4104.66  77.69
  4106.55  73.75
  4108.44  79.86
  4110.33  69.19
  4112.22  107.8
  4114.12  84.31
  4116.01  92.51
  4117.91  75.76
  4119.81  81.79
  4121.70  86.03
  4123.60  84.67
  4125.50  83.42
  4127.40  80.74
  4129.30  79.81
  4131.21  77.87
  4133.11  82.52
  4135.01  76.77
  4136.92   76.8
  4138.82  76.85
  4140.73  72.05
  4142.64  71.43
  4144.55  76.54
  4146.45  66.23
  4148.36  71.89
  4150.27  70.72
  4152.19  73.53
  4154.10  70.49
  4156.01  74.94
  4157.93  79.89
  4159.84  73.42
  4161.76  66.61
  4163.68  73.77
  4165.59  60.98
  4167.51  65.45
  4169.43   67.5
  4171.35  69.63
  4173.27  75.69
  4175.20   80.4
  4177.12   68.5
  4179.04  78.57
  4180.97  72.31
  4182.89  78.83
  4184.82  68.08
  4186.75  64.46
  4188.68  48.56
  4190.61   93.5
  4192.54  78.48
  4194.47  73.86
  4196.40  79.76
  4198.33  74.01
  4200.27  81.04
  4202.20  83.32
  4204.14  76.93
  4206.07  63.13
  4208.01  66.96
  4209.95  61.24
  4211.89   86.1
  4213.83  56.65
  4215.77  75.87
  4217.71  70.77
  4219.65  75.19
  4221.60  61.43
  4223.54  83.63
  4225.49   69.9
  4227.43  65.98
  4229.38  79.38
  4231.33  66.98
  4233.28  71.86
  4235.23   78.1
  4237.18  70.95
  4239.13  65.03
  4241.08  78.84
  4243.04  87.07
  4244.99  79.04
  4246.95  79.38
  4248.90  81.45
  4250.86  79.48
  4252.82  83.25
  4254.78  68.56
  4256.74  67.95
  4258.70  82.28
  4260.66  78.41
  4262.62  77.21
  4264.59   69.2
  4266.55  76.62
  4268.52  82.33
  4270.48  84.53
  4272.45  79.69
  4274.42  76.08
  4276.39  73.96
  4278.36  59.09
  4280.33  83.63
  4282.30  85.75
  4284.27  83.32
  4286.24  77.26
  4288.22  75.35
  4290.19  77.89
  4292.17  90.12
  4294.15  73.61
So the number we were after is -1.9 angstrom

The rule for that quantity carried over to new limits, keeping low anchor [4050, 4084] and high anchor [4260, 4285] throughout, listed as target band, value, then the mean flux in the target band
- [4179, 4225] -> 5.28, 72.9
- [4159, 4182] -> 3.64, 71.1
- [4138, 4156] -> 2.87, 72.3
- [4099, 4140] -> 2.49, 82.5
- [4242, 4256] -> -0.06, 79.5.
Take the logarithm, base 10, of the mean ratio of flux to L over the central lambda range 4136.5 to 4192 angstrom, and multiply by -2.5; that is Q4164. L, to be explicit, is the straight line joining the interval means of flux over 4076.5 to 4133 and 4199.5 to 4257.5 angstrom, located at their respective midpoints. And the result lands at 0.12 mag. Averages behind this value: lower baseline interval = 86.1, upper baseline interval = 73.9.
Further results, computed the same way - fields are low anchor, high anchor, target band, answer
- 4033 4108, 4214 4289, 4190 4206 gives 0.014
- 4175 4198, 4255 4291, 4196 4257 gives 0.017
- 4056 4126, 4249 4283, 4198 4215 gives 0.127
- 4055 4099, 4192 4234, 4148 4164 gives 0.111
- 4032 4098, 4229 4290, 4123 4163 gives 0.130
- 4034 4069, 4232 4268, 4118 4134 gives 0.050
